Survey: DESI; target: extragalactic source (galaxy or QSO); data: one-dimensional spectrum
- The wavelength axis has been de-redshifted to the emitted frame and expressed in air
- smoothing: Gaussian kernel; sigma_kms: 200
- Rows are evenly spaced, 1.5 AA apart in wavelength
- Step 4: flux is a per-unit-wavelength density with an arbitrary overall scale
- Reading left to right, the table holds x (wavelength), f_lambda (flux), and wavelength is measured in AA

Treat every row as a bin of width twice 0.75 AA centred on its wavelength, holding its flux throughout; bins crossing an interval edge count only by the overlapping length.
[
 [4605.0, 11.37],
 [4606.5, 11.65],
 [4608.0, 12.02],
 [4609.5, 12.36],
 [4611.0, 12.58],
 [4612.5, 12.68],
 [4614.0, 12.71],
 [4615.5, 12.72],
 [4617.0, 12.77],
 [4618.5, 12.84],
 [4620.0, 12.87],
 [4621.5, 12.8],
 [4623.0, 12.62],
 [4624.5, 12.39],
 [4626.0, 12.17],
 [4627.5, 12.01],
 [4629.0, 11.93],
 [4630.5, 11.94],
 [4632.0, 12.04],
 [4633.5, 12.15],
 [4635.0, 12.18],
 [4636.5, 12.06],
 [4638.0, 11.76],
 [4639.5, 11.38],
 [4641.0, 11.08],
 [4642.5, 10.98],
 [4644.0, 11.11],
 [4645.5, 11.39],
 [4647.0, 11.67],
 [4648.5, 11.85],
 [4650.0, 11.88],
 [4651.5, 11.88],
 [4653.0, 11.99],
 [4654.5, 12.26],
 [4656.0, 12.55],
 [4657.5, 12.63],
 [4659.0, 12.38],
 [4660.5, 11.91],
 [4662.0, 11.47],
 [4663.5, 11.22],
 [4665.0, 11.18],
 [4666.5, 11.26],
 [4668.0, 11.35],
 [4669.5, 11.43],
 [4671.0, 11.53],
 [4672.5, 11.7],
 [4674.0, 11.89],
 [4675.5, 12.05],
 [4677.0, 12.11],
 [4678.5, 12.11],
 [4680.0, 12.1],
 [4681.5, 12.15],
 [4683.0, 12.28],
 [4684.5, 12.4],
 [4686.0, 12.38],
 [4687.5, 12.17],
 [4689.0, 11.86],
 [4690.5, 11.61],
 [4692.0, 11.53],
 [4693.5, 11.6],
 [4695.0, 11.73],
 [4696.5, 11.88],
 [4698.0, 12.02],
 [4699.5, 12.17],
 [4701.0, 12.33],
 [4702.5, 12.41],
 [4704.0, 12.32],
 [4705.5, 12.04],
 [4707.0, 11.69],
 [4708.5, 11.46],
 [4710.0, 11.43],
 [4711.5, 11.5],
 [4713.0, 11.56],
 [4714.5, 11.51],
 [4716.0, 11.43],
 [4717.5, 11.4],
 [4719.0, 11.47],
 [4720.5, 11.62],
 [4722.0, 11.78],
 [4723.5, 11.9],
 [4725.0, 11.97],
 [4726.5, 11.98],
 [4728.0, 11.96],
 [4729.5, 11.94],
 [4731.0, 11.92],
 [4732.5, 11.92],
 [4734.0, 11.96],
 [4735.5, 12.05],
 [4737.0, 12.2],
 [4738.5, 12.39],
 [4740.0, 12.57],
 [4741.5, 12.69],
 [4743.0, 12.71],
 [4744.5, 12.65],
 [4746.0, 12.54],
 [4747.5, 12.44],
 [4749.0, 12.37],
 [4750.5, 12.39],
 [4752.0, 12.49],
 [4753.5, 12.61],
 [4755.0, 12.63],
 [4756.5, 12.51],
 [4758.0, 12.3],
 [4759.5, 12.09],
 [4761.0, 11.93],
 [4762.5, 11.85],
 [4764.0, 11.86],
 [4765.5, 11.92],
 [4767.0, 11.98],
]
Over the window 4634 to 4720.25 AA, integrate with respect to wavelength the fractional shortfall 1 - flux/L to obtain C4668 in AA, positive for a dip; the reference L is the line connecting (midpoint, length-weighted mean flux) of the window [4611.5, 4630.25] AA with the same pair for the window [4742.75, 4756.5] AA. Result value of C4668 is 5.0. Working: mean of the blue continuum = 12.5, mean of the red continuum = 12.5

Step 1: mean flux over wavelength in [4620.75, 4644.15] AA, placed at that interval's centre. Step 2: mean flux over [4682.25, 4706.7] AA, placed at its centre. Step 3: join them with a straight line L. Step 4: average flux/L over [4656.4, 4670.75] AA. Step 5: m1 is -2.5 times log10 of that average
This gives 0.029 mag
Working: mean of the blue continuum 11.9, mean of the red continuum 12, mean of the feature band 11.7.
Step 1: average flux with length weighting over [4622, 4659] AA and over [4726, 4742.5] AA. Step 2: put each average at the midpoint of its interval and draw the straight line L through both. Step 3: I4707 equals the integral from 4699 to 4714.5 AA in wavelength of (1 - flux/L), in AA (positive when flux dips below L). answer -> 0.3 AA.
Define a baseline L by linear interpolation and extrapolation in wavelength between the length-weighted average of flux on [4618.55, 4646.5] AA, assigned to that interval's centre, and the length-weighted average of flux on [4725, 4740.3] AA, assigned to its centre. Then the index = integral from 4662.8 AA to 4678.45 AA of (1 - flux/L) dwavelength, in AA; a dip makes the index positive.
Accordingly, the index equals 0.5 AA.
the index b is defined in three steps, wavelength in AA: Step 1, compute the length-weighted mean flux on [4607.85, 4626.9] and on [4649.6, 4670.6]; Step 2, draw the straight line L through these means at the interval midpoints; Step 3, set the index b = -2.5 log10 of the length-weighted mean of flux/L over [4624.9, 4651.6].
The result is 0.04 mag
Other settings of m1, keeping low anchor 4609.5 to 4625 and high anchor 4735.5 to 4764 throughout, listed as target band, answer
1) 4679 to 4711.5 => 0.048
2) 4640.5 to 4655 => 0.091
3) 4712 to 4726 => 0.074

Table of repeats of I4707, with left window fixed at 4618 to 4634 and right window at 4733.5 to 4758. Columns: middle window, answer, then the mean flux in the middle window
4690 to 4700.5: 0.5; 11.8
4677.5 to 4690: 0.2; 12.2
